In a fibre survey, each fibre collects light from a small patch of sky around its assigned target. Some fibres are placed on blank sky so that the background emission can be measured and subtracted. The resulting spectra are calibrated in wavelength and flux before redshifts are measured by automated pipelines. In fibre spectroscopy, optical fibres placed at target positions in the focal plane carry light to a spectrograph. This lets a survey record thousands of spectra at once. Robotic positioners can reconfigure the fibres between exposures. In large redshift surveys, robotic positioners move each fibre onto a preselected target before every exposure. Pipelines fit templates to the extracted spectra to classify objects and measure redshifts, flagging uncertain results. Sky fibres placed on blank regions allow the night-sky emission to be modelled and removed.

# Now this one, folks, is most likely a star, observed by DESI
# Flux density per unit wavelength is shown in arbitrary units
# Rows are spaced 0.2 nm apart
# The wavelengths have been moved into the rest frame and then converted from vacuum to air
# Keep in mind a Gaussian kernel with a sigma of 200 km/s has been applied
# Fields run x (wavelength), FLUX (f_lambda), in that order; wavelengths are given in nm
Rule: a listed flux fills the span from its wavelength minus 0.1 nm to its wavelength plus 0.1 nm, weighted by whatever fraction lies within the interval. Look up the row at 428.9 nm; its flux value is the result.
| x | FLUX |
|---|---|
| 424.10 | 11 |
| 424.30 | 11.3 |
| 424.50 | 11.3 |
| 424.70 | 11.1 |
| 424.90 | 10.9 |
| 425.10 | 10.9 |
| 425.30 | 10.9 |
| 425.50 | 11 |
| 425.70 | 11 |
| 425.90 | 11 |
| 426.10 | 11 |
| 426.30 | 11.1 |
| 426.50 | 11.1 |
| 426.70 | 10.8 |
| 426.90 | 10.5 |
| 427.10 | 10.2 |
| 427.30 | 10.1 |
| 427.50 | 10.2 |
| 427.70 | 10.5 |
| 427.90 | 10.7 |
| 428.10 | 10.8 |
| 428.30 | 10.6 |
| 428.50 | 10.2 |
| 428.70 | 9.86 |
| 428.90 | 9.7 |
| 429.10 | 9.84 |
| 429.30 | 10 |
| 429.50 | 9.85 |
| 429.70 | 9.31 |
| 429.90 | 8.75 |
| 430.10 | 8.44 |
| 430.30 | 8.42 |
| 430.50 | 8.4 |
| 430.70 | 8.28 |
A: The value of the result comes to 9.7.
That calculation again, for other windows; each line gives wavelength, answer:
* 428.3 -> 10.6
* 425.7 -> 11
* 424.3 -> 11.3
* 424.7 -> 11.1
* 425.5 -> 11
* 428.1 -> 10.8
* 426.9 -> 10.5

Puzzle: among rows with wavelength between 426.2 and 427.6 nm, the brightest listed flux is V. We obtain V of 11.1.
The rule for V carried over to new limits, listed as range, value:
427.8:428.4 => 10.8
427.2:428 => 10.7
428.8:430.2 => 10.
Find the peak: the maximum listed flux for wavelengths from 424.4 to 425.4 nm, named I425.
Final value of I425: 11.3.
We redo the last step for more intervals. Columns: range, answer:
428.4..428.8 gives 10.2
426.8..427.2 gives 10.5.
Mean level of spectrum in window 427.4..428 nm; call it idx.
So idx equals 10.5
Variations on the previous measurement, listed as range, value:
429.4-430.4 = 8.95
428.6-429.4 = 9.85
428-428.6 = 10.5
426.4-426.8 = 11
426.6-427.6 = 10.4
